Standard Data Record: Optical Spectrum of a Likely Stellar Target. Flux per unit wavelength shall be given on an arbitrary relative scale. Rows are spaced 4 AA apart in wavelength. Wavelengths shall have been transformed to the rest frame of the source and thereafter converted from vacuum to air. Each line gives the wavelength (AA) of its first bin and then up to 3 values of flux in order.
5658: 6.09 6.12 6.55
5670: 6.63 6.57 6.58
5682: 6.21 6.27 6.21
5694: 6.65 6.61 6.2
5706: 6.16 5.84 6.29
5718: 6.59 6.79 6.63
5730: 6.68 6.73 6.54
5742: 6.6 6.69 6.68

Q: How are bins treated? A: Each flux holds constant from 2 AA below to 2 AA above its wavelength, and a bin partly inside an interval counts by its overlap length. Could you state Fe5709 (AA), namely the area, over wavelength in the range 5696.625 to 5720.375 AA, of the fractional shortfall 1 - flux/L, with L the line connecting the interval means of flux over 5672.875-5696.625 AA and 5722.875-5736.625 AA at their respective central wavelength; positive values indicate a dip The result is 1.0 AA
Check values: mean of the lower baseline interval 6.41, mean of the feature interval 6.28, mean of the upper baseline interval 6.68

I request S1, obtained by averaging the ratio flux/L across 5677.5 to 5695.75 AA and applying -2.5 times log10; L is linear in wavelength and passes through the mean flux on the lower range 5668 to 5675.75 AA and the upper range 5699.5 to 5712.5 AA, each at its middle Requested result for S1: 0.003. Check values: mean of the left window 6.6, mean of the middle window 6.36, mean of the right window 6.1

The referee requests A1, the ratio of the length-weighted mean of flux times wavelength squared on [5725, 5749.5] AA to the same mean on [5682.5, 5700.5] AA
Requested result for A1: 1.1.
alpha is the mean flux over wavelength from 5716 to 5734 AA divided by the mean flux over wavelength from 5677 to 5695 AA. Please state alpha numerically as 1.05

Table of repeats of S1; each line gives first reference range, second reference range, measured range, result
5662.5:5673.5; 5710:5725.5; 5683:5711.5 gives 0.04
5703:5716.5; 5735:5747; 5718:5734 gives -0.05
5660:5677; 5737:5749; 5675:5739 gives 0.02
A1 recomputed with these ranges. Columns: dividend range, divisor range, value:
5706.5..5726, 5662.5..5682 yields 1.00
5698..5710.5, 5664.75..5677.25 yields 0.95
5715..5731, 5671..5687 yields 1.05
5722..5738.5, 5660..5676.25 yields 1.05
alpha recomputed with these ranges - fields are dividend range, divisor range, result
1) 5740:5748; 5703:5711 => 1.10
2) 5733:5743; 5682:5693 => 1.05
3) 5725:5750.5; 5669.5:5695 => 1.03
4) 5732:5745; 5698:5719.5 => 1.06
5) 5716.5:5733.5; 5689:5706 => 1.04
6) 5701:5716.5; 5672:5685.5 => 0.95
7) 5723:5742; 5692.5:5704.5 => 1.03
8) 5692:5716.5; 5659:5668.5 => 1.00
